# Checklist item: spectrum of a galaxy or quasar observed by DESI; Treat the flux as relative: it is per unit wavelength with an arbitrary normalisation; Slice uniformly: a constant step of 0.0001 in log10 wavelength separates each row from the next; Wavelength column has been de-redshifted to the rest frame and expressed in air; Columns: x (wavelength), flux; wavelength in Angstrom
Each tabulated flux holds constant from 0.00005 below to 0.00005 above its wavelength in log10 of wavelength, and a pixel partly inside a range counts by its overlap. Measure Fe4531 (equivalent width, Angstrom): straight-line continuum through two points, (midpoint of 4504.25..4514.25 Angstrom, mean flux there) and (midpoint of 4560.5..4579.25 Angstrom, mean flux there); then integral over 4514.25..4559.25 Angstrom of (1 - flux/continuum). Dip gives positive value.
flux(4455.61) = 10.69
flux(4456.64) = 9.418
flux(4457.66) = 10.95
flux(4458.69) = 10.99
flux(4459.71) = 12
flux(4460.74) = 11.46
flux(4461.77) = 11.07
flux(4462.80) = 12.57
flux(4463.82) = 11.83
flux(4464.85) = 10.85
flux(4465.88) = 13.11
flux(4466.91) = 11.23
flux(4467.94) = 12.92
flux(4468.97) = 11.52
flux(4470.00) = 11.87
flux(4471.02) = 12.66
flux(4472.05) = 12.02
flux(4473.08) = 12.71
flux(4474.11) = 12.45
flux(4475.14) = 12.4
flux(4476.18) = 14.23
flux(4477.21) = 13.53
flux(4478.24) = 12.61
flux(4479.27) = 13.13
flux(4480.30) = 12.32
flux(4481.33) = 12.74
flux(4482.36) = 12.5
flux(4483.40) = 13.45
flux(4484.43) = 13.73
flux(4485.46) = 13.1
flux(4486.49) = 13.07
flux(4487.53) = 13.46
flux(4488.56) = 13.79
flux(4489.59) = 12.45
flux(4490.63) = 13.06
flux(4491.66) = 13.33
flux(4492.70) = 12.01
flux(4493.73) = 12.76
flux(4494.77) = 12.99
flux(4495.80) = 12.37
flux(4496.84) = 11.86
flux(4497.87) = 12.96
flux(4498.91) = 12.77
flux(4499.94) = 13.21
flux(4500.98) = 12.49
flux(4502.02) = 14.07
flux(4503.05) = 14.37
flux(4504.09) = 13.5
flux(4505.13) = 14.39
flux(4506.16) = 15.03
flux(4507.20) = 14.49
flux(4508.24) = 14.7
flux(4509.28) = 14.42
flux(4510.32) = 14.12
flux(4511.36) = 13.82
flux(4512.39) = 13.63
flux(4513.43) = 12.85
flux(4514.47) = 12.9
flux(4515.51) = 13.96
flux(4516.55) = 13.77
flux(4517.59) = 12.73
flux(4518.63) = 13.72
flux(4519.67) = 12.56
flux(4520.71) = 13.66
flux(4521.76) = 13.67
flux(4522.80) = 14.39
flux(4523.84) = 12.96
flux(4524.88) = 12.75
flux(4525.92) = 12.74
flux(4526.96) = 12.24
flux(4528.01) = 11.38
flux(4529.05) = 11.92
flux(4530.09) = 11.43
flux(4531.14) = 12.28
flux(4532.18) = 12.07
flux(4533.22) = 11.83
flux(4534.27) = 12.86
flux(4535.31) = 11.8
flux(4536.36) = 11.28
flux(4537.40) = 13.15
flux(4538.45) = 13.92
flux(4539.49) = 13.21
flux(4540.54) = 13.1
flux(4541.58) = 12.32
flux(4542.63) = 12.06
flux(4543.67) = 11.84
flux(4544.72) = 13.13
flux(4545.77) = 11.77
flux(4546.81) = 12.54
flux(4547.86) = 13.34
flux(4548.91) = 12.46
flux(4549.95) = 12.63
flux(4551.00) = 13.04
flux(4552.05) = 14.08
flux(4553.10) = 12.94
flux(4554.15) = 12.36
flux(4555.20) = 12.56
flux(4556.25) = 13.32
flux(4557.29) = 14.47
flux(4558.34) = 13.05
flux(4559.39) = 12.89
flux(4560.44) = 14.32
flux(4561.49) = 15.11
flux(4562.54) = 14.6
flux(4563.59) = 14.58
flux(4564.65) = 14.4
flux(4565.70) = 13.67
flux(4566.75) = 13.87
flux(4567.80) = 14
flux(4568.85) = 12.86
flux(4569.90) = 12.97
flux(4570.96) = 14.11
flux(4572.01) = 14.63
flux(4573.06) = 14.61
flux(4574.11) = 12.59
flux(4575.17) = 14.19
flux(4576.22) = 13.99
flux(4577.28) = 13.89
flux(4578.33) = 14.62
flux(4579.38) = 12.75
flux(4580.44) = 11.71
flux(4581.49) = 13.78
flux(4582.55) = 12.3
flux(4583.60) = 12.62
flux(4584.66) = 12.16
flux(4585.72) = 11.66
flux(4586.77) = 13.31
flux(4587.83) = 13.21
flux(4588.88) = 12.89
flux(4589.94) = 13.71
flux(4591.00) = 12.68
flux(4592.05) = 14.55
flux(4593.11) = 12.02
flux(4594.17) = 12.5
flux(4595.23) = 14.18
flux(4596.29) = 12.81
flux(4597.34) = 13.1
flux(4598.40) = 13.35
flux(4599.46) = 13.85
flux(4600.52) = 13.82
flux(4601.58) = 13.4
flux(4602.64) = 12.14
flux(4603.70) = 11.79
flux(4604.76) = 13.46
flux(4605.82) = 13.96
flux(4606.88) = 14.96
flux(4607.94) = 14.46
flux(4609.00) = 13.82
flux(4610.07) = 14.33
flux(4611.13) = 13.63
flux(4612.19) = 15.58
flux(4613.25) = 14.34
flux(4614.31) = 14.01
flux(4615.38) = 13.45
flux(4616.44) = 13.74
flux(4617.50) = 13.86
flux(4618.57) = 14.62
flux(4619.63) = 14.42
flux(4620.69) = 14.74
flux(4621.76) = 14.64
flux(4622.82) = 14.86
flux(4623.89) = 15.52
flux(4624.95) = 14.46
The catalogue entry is 4.1 Angstrom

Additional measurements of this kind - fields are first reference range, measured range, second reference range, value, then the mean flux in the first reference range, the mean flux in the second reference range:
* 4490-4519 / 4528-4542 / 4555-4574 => 1.3 Angstrom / 13.4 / 13.9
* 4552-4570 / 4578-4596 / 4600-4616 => 1.0 Angstrom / 13.7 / 13.8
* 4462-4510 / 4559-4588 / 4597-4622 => 0.1 Angstrom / 13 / 13.9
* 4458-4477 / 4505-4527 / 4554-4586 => -1.5 Angstrom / 12.1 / 13.5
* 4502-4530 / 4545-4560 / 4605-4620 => 0.8 Angstrom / 13.5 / 14.2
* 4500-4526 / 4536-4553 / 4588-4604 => 0.9 Angstrom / 13.7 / 13.1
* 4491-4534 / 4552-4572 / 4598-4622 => -0.2 Angstrom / 13.1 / 13.9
